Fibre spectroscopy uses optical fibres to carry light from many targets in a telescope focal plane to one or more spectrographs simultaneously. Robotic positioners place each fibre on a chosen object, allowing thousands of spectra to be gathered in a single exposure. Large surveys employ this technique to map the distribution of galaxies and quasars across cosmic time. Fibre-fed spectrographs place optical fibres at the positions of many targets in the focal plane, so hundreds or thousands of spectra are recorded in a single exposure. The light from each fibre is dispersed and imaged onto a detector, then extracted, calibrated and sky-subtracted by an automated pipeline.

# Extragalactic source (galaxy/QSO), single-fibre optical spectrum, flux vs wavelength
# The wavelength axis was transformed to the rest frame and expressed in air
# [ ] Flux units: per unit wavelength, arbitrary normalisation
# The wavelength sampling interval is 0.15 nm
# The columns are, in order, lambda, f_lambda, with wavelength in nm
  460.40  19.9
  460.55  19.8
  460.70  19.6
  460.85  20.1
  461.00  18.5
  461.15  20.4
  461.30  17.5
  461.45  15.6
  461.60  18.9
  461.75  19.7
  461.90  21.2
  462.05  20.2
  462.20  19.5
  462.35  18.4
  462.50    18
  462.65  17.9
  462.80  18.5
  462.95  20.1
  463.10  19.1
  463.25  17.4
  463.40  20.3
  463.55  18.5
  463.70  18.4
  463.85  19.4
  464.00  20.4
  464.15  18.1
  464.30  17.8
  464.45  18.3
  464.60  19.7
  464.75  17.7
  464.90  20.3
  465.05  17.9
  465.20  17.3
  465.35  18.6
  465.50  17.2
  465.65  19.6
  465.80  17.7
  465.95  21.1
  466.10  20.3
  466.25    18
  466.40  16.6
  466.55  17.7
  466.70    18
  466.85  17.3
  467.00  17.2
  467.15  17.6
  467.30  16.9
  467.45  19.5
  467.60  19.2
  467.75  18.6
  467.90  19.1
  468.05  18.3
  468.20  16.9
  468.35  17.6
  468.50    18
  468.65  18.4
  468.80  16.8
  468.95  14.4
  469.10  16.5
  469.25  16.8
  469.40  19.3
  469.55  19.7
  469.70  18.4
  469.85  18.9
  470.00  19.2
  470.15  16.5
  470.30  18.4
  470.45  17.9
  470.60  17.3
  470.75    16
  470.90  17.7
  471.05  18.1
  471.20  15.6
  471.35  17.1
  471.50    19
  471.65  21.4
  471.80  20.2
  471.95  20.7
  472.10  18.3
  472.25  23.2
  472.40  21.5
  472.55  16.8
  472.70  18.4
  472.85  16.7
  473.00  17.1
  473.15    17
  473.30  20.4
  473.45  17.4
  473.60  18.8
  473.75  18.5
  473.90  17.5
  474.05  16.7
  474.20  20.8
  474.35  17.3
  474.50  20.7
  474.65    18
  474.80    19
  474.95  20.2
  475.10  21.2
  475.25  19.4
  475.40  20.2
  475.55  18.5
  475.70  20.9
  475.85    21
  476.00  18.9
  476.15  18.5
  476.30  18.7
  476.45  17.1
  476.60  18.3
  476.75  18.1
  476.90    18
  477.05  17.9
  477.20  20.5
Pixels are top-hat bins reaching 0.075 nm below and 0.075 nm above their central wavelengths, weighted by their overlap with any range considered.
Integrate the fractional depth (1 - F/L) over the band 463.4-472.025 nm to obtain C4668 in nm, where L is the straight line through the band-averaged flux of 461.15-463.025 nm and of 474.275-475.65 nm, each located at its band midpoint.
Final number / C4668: 0.38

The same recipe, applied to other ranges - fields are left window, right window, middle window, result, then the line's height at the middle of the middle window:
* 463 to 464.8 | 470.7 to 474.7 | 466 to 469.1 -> 0.15 nm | 18.7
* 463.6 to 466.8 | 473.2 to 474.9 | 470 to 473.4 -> 0.03 nm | 18.6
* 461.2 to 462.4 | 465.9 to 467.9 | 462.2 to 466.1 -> -0.03 nm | 18.6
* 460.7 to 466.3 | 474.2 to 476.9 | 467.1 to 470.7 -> 0.21 nm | 19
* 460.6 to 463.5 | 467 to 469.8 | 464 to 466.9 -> -0.01 nm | 18.4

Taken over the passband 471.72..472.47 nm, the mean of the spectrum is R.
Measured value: 20.8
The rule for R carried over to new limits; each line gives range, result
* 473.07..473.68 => 18.4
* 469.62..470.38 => 18.3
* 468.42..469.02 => 16.9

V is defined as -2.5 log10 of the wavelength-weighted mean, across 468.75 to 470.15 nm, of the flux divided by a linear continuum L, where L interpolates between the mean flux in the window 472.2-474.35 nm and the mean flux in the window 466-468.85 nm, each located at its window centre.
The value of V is 0.029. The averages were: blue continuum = 18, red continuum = 18.5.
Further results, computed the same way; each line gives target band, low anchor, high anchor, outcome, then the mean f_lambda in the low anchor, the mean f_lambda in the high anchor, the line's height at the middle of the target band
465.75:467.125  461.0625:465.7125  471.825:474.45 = 0.03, 18.8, 18.7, 18.7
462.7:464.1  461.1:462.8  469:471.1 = -0.03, 18.8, 17.9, 18.6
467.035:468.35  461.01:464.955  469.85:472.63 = 0.03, 18.9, 18.6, 18.7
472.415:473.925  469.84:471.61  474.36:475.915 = 0.05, 17.7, 19.8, 18.8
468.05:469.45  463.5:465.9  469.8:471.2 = 0.04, 18.6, 17.6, 17.9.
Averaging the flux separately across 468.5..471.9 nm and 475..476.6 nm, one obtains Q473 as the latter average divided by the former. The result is 1.1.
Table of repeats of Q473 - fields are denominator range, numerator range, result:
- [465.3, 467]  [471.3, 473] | 1.05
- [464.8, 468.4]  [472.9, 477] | 1.03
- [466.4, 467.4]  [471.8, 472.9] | 1.12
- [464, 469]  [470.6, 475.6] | 1.03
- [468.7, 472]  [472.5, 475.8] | 1.04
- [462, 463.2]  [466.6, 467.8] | 0.95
